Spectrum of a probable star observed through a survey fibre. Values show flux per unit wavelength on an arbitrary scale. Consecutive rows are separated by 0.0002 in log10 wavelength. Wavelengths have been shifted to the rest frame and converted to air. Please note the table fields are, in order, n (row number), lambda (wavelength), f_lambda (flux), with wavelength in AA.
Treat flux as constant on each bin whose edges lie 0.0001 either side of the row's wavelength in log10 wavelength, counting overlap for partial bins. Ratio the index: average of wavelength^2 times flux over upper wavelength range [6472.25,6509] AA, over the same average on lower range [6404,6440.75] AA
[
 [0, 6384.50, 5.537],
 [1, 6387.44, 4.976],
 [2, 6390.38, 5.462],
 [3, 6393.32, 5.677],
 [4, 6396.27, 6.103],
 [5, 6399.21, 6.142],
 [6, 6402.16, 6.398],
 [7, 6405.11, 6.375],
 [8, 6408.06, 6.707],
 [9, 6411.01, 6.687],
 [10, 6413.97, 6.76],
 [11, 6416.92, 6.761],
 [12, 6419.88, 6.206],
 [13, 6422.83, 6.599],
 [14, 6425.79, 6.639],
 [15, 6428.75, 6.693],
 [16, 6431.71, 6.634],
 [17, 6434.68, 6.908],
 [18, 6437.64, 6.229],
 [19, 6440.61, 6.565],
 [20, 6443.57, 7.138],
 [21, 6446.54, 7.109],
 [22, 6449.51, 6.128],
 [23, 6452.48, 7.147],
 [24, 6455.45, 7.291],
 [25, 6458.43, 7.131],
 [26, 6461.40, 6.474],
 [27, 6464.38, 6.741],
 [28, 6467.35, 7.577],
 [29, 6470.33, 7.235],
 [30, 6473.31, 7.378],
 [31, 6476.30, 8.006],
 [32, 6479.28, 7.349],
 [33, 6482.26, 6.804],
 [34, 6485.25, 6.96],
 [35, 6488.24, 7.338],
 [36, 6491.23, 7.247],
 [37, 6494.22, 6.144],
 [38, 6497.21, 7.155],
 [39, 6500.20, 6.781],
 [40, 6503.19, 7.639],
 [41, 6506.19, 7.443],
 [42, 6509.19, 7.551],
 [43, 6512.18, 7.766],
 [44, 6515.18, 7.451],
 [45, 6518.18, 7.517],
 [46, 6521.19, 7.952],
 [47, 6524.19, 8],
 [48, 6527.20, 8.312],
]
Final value 1.1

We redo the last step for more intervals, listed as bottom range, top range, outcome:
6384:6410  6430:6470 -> 1.17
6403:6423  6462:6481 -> 1.14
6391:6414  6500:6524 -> 1.25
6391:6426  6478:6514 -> 1.16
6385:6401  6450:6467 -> 1.25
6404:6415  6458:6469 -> 1.07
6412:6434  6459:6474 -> 1.08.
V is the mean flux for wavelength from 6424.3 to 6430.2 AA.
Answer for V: 6.66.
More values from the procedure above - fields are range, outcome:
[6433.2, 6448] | 6.79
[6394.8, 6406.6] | 6.26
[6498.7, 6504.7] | 7.21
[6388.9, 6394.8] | 5.57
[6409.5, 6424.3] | 6.6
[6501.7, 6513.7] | 7.6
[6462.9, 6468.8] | 7.17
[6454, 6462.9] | 6.96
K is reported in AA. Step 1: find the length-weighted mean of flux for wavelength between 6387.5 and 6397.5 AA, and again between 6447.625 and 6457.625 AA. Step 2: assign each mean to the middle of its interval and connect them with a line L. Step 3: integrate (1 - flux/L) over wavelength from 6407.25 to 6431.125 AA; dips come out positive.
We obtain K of -1.7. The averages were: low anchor 5.63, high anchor 6.88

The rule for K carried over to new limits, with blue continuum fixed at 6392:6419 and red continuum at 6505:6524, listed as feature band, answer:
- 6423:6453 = 0.31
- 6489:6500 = 0.80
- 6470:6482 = -0.40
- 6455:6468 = 0.09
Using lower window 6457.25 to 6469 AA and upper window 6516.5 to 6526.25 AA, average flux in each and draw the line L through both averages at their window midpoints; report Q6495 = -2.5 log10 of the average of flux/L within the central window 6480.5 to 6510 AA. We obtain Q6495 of 0.054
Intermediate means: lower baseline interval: 6.99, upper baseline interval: 7.84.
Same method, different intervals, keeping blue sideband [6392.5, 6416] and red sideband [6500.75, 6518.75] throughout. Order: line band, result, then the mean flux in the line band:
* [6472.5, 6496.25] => 0.02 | 7.14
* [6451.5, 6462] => -0.02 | 7.05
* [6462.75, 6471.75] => -0.02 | 7.18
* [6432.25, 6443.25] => 0.02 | 6.63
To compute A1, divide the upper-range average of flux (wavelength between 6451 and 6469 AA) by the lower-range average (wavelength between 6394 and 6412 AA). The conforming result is 1.1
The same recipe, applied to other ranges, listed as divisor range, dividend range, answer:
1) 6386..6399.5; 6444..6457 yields 1.23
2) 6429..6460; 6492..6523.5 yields 1.08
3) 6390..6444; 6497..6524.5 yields 1.16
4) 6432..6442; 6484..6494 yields 1.07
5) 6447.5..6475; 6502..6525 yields 1.09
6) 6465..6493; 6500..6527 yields 1.05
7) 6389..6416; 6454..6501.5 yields 1.13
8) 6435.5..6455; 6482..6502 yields 1.03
